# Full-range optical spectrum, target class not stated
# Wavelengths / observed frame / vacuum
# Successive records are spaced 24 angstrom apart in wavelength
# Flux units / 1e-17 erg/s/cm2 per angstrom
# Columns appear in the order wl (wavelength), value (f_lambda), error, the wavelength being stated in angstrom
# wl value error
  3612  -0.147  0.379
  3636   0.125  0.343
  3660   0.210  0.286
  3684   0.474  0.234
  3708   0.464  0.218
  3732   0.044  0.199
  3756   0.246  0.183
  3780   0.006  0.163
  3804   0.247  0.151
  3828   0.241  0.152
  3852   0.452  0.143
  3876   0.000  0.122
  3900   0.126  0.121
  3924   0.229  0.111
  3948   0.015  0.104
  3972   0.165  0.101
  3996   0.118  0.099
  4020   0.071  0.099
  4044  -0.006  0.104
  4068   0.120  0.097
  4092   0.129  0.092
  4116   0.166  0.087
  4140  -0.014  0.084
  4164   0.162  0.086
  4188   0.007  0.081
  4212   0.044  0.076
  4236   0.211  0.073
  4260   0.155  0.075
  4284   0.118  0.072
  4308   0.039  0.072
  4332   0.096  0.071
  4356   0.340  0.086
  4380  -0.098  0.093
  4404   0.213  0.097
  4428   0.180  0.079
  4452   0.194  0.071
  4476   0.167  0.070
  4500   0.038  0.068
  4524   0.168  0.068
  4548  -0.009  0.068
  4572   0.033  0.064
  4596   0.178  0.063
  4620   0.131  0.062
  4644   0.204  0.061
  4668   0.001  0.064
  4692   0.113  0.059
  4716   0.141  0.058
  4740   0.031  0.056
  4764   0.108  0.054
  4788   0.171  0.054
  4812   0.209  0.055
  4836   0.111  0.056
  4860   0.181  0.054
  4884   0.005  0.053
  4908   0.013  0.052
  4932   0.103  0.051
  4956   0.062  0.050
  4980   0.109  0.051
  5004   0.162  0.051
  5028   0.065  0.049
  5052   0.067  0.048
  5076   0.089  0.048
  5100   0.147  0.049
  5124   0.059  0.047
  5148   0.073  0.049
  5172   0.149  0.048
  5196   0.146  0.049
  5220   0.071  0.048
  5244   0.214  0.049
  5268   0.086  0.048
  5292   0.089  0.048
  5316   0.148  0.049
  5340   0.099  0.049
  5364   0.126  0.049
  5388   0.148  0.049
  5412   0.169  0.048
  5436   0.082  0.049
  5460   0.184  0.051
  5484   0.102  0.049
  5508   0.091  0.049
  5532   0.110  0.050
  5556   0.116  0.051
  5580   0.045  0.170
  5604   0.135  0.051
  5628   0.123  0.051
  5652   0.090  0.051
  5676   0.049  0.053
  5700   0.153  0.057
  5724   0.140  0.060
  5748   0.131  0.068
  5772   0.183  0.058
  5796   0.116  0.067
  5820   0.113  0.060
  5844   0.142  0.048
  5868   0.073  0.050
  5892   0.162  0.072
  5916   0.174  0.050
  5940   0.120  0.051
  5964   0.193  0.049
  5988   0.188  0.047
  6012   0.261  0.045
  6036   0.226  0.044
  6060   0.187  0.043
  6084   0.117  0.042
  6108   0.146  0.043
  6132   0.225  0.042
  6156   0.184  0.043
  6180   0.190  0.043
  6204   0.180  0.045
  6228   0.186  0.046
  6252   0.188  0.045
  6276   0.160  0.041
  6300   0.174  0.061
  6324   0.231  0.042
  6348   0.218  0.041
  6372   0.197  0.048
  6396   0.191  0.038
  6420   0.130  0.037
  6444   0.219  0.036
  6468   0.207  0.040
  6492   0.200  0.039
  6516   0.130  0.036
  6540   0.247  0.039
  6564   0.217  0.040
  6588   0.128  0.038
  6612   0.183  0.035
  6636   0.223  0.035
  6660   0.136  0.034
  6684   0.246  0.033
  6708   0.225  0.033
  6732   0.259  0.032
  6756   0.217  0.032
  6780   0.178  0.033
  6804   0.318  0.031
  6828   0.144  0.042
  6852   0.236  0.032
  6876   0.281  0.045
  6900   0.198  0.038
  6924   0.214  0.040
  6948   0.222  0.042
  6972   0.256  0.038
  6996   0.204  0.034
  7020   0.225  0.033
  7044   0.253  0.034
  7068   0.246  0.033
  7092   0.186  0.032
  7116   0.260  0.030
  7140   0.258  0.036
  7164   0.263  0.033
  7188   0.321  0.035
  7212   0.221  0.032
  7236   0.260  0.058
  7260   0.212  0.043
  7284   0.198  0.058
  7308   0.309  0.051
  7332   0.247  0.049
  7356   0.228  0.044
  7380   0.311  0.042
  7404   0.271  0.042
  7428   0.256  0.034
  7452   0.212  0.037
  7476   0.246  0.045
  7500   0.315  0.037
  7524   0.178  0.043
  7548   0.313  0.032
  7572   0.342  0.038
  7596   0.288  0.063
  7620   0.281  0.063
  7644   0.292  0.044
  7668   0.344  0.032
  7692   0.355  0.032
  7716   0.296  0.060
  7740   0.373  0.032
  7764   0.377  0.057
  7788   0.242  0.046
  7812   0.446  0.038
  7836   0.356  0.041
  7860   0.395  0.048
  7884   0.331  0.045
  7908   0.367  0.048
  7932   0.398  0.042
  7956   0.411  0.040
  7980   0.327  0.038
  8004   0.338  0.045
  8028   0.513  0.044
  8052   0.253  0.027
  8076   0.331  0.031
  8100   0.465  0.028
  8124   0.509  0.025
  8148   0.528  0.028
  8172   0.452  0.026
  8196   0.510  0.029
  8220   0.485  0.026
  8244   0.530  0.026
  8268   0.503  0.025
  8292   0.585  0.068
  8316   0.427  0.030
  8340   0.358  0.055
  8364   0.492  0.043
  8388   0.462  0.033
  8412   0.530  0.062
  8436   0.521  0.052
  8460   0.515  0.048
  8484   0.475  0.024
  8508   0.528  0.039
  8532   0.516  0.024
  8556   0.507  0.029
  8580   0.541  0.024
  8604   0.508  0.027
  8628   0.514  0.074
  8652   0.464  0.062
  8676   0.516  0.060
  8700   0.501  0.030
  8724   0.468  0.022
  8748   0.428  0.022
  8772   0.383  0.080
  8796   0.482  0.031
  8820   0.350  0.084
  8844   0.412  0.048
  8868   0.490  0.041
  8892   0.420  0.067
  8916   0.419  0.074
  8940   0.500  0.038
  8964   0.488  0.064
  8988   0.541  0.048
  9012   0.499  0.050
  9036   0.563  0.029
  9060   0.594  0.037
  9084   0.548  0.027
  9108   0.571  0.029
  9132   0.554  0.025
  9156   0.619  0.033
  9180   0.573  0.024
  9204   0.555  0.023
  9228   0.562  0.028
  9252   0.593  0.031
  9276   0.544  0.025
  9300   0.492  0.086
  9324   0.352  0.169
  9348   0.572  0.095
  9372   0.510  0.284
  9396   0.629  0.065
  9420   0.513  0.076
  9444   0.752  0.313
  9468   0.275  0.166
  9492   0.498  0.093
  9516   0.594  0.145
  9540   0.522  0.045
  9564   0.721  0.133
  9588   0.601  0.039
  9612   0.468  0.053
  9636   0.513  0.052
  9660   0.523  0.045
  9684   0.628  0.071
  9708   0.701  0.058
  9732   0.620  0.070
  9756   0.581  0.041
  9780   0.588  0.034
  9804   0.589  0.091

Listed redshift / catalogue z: 1.030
